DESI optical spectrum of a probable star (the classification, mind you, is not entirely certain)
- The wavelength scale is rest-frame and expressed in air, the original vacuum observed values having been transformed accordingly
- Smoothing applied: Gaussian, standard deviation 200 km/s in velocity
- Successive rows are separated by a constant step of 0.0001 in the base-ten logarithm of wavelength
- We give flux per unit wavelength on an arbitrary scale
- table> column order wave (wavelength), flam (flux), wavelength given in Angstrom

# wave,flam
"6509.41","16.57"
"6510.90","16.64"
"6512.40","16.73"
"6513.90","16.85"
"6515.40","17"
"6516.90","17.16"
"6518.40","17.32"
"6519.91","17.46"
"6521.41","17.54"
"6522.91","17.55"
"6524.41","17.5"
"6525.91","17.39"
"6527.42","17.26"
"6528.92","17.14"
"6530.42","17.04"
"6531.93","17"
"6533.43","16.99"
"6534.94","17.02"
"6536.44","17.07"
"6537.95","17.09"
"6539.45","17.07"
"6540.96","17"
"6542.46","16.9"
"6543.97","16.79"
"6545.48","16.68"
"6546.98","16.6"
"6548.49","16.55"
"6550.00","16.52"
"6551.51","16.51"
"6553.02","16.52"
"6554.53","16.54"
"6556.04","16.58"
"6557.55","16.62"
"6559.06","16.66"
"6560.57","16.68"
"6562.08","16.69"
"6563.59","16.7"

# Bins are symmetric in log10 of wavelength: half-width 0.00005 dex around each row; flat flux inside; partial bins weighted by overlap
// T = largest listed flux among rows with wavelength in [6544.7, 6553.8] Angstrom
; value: 16.68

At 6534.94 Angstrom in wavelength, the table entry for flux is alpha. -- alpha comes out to 17.02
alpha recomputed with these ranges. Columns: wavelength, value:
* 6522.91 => 17.55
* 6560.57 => 16.68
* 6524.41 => 17.5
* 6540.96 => 17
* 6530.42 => 17.04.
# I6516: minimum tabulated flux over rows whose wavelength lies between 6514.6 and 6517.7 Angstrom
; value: 17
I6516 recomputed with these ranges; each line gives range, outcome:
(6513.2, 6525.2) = 16.85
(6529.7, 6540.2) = 16.99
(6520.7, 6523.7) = 17.54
